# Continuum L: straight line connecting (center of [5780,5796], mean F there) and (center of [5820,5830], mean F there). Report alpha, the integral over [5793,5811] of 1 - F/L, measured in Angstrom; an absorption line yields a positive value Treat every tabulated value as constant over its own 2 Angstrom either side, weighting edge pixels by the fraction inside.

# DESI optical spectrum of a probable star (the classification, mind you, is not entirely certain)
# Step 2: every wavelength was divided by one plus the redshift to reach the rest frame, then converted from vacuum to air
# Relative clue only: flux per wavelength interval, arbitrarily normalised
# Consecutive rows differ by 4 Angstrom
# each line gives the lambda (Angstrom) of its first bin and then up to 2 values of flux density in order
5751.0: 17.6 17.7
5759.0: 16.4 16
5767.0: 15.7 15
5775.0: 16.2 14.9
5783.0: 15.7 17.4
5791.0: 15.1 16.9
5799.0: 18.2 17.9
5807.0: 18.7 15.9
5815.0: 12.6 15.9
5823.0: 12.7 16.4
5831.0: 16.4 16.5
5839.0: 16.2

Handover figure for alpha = -2.3 Angstrom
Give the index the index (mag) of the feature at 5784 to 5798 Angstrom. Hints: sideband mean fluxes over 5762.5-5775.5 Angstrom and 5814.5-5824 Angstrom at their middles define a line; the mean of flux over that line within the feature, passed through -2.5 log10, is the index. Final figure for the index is -0.11 mag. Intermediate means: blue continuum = 15.6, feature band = 16.5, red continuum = 14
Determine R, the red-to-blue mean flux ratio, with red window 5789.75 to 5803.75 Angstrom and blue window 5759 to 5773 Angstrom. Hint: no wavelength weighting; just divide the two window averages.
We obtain 1.09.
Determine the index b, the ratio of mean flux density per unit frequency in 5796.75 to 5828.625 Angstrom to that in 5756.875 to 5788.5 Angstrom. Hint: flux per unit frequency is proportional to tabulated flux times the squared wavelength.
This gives 1.02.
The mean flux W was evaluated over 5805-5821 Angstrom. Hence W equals 15.8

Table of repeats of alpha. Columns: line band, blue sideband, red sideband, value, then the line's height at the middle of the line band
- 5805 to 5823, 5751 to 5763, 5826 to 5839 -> 1.2 Angstrom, 16.5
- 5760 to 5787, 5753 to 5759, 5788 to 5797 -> 1.6 Angstrom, 16.7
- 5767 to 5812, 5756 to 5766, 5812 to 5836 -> -2.3 Angstrom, 15.7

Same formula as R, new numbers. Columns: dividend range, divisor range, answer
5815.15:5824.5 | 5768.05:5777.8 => 0.90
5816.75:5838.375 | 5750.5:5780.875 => 0.97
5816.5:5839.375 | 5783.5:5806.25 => 0.91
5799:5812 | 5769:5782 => 1.15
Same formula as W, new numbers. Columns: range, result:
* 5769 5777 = 15.6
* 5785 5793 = 16.2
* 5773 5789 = 16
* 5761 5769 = 15.8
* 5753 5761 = 17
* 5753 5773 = 16.2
